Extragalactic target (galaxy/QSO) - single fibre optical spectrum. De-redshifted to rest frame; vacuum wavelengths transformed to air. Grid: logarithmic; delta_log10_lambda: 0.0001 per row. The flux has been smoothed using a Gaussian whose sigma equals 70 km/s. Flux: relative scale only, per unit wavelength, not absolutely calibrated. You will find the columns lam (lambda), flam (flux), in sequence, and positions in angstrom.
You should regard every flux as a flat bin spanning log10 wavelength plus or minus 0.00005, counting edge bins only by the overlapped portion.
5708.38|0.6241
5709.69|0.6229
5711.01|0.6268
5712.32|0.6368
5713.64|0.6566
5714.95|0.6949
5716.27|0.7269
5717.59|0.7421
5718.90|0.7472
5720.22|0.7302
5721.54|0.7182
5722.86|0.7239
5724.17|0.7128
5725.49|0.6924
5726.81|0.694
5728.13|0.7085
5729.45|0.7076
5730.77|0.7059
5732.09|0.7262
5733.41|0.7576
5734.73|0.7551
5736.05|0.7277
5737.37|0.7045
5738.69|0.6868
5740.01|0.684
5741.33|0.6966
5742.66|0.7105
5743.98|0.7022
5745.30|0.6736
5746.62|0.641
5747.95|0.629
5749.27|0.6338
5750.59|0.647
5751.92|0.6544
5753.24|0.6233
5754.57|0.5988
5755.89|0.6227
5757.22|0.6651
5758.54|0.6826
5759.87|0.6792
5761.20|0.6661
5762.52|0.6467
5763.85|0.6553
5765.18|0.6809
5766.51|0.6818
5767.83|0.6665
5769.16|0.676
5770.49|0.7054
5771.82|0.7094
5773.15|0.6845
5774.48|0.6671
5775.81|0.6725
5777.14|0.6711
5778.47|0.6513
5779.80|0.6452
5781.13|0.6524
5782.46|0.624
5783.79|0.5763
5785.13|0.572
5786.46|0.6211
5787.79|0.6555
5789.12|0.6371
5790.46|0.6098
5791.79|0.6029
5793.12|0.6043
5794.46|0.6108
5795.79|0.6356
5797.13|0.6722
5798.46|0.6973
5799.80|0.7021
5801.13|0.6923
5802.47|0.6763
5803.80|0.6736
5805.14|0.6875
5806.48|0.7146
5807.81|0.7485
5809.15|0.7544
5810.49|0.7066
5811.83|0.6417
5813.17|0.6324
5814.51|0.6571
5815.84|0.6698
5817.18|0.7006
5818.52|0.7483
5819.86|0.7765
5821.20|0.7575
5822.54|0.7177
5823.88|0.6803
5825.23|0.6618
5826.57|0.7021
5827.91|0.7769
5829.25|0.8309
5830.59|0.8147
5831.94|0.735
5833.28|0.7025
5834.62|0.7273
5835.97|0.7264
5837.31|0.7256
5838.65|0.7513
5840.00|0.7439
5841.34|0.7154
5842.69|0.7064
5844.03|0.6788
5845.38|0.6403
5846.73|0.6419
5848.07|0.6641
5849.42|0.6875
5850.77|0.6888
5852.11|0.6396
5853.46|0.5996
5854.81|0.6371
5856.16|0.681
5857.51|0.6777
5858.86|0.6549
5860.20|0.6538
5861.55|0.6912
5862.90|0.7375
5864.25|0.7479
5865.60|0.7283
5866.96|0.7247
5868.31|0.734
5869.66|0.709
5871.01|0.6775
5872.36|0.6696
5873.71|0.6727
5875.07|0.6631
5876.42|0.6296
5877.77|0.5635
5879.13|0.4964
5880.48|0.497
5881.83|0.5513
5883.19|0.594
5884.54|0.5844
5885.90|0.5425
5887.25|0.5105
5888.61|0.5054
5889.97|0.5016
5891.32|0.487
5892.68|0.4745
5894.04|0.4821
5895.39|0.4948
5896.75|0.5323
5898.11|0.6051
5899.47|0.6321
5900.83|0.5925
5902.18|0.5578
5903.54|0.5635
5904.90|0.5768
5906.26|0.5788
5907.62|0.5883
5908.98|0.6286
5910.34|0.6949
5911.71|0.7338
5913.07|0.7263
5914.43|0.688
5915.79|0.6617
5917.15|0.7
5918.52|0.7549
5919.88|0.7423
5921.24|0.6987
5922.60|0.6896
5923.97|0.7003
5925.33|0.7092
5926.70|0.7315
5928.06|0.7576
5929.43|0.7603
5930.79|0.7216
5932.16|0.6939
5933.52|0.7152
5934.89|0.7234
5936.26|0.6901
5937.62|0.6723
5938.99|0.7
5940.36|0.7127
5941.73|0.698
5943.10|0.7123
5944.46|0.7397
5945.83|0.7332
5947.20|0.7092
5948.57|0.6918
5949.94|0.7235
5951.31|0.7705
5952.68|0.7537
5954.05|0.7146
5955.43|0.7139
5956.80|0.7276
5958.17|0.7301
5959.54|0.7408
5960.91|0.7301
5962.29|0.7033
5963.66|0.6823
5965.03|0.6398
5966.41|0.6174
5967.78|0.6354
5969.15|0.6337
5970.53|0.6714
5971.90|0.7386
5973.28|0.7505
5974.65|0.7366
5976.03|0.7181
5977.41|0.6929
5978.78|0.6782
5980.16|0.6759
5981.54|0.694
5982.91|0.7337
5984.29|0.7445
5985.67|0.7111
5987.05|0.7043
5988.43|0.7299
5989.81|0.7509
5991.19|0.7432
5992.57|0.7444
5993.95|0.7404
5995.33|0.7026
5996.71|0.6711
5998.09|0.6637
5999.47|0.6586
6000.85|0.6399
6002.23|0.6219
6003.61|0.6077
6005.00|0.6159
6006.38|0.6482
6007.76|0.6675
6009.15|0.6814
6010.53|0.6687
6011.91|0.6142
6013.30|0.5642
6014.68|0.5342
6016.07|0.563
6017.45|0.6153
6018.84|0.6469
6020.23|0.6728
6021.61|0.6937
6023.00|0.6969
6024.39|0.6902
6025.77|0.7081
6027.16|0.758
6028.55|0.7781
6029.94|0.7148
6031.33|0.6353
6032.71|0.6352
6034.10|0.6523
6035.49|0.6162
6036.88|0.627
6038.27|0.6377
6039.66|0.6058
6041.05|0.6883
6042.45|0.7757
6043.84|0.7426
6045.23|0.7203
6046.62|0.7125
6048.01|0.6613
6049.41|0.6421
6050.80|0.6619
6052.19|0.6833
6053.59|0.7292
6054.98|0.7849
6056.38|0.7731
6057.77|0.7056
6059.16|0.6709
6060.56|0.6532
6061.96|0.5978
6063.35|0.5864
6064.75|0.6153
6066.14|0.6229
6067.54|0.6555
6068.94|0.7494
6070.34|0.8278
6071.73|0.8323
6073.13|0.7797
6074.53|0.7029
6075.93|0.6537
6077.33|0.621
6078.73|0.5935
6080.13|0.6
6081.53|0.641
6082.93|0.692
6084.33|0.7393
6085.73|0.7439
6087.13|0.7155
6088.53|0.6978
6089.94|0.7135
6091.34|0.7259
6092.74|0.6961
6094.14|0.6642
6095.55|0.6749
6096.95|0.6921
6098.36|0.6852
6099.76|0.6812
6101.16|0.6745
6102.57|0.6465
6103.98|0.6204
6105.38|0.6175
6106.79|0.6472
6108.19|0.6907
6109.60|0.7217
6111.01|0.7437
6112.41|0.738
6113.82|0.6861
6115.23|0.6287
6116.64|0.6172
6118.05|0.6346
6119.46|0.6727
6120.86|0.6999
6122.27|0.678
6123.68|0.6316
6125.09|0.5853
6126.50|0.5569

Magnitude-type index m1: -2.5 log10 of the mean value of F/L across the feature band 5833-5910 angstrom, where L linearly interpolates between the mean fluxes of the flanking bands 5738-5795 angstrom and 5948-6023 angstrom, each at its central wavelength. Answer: 0.064 mag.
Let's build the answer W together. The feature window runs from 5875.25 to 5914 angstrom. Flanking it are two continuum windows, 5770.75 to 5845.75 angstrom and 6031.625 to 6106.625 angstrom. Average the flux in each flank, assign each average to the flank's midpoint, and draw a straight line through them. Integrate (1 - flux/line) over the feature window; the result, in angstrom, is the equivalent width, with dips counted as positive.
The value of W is 6.5 angstrom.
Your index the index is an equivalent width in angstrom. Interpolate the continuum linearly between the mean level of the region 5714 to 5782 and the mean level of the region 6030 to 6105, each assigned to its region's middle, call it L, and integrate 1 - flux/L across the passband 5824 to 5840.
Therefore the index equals -1.3 angstrom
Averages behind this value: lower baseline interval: 0.685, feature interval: 0.739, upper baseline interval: 0.682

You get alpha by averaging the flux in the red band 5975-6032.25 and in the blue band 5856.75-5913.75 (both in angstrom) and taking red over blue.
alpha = 1.1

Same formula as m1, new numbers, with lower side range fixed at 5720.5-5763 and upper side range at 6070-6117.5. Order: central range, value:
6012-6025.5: 0.09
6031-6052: 0.03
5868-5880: 0.07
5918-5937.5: -0.05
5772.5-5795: 0.09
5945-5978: -0.03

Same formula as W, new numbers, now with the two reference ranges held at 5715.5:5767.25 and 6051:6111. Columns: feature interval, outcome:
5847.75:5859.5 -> 0.49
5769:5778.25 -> 0.07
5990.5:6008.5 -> 0.41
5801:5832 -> -1.22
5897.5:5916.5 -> 1.56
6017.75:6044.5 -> 0.19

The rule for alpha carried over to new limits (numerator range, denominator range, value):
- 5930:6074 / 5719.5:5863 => 1.01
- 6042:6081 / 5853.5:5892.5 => 1.11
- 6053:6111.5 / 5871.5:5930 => 1.11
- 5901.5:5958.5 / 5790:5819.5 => 1.03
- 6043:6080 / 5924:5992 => 0.97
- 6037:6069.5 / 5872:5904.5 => 1.22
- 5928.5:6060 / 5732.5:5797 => 1.05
